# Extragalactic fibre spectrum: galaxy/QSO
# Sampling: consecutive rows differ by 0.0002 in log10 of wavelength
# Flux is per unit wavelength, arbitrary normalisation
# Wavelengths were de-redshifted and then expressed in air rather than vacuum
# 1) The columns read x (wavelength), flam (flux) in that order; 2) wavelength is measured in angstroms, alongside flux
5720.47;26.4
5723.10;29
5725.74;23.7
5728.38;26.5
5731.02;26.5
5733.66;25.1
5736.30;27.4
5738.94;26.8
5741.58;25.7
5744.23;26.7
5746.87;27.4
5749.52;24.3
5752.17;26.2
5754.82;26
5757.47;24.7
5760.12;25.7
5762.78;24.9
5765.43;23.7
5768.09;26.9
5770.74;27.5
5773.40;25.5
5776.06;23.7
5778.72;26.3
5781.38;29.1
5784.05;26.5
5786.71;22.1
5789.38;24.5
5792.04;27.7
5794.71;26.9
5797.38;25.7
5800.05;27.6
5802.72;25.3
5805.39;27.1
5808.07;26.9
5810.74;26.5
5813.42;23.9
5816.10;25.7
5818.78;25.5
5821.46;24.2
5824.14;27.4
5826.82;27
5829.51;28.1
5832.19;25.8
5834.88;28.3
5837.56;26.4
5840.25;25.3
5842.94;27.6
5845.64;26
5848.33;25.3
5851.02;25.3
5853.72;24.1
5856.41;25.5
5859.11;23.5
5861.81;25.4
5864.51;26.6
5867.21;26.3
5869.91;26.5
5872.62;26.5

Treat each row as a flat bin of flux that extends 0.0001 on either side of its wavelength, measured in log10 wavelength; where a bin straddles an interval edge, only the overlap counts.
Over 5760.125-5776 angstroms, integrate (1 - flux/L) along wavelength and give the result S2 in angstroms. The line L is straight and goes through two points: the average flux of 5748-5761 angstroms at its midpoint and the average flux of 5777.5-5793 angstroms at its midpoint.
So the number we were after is 0.07 angstroms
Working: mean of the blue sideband 25.4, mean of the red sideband 26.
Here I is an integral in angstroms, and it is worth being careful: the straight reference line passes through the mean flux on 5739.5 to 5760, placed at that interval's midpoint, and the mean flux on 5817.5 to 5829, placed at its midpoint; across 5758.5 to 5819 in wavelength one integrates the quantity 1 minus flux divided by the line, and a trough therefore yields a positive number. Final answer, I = 0.4 angstroms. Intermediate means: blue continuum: 25.9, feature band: 25.9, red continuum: 26.2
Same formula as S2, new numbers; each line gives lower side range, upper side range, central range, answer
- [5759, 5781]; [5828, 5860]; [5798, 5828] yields -0.28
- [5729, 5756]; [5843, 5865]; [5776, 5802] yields -0.28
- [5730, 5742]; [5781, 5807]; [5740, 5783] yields 0.59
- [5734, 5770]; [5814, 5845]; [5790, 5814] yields -0.19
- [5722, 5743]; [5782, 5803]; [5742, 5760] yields 0.22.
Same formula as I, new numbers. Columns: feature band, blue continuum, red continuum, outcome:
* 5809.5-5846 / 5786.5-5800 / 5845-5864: -1.25 angstroms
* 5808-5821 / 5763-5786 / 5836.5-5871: 0.17 angstroms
